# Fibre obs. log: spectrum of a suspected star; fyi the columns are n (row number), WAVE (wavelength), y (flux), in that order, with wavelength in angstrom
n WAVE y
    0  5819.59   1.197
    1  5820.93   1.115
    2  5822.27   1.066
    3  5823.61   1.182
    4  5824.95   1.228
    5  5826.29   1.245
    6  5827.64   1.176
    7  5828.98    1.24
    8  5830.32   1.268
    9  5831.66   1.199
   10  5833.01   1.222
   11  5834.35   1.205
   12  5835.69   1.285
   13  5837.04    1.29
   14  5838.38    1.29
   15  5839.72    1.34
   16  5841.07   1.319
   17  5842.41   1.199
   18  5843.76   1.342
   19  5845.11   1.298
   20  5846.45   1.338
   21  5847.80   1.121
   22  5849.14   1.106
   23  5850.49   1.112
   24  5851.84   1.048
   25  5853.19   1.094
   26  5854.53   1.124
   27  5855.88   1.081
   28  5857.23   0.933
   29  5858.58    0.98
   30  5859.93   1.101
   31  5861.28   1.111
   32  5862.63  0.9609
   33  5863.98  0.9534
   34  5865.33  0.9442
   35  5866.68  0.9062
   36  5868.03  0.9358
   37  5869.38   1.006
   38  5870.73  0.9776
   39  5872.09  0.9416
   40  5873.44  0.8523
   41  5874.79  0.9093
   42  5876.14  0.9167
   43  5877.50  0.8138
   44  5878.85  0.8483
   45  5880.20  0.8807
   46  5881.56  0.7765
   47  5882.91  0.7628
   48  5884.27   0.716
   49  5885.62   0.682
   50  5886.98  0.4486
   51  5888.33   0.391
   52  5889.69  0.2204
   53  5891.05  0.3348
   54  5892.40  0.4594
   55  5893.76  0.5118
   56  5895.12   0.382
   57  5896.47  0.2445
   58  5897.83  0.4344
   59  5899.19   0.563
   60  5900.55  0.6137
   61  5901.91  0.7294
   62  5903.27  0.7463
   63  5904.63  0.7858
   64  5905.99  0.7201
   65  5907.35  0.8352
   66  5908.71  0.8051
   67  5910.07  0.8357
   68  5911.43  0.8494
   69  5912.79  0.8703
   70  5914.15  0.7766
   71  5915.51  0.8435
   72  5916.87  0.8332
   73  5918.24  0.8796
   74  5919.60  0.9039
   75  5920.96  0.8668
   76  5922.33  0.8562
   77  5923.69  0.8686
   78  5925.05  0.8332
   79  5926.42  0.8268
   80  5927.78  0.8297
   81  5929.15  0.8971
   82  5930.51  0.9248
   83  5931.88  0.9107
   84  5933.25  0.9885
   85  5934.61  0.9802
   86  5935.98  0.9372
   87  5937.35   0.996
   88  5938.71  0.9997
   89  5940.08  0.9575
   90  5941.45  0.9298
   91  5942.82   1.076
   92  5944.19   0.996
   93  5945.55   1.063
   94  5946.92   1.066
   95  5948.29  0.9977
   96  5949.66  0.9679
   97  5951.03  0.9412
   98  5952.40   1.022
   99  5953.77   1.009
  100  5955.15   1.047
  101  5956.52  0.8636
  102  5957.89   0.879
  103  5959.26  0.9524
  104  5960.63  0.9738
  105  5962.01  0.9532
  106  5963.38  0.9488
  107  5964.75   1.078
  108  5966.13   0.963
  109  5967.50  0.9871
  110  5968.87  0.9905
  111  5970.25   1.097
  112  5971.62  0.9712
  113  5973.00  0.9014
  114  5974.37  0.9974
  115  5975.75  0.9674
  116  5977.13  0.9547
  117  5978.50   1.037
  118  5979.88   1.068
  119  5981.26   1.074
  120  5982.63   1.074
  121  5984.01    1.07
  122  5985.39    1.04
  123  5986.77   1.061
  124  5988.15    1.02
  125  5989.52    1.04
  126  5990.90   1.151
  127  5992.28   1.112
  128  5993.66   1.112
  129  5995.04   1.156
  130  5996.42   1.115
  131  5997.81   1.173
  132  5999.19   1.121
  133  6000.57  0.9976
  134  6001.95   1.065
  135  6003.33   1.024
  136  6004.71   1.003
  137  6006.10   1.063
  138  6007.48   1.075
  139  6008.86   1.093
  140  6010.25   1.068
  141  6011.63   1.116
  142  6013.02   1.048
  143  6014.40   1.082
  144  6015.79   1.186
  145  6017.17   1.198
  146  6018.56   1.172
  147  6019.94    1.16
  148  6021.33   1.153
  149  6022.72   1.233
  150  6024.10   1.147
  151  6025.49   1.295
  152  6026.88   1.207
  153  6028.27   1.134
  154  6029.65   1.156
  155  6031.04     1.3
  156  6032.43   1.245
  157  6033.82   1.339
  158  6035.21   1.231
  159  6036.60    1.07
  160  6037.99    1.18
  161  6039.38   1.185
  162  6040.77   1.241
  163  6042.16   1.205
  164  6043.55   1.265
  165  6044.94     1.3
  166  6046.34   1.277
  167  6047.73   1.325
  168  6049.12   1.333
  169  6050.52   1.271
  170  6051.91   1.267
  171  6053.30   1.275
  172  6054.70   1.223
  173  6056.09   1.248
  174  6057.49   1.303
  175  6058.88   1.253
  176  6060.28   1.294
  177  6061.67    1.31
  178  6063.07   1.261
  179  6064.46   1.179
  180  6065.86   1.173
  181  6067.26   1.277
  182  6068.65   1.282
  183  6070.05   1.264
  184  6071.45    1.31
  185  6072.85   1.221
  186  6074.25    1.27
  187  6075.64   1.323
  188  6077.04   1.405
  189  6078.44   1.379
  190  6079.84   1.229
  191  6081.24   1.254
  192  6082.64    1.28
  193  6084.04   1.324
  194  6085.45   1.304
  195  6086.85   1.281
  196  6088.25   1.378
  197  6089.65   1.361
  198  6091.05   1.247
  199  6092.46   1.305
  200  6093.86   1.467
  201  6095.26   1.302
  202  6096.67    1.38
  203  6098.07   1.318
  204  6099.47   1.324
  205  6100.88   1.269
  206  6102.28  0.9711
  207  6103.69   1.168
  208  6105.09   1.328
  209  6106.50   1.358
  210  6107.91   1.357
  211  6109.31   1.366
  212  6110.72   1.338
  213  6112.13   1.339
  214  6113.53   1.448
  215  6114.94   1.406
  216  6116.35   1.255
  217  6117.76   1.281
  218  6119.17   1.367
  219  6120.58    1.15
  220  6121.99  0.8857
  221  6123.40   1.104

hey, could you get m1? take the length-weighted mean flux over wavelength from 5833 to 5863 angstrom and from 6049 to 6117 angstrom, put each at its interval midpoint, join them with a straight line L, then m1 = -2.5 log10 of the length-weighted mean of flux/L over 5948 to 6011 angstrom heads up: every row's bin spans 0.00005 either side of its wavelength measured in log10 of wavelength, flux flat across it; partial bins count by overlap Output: 0.20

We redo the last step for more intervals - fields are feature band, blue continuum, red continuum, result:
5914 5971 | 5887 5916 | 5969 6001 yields -0.15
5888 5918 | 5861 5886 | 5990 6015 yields 0.43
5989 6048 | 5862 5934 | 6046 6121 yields -0.05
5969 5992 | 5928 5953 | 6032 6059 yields 0.05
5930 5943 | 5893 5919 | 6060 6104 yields -0.20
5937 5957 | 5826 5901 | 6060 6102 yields 0.08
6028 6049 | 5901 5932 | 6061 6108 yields -0.06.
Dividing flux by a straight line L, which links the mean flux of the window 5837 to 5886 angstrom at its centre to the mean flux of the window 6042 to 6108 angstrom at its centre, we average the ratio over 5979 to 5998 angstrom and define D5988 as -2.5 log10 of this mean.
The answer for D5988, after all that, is 0.09 mag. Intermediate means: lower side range 1.03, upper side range 1.29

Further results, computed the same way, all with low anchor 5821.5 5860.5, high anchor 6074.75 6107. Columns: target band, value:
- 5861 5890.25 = 0.42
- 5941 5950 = 0.21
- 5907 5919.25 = 0.41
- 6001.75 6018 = 0.17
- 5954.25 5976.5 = 0.27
